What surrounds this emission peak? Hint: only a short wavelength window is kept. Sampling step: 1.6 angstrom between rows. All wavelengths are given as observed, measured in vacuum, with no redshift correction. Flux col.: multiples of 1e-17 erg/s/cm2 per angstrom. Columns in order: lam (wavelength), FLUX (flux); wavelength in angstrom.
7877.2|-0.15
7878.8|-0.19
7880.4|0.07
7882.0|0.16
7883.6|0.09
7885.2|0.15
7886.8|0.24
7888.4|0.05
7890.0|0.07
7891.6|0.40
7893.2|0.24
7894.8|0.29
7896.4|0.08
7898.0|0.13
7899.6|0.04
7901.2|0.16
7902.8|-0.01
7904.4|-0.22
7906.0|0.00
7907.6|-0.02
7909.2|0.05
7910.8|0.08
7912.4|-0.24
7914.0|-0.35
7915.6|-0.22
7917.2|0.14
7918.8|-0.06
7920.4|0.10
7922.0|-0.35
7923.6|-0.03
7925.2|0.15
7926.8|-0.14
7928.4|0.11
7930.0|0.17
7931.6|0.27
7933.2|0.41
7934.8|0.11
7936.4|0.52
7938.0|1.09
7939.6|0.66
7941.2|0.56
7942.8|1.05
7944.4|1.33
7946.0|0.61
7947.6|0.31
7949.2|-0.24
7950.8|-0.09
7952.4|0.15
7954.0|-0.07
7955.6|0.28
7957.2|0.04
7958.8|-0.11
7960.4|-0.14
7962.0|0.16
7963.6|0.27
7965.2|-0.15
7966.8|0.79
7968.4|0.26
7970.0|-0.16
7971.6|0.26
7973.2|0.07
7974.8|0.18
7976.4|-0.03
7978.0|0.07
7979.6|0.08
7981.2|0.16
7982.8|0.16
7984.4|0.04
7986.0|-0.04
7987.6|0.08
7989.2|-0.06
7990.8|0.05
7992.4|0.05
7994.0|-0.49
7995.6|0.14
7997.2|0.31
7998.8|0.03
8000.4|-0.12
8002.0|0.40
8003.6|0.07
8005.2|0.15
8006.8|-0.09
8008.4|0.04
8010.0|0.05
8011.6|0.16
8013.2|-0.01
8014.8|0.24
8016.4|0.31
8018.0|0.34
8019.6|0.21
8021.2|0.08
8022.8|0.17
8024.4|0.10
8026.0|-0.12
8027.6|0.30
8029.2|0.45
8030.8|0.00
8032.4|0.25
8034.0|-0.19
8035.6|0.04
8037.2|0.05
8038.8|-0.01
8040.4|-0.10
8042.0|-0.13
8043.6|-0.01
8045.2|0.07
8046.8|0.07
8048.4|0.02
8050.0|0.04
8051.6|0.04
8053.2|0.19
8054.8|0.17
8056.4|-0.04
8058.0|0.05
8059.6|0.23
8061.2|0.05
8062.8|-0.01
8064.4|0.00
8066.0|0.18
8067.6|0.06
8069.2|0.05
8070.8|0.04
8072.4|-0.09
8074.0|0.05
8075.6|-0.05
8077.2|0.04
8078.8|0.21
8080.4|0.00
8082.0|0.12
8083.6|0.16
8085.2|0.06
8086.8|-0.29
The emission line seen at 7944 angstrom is [O II]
